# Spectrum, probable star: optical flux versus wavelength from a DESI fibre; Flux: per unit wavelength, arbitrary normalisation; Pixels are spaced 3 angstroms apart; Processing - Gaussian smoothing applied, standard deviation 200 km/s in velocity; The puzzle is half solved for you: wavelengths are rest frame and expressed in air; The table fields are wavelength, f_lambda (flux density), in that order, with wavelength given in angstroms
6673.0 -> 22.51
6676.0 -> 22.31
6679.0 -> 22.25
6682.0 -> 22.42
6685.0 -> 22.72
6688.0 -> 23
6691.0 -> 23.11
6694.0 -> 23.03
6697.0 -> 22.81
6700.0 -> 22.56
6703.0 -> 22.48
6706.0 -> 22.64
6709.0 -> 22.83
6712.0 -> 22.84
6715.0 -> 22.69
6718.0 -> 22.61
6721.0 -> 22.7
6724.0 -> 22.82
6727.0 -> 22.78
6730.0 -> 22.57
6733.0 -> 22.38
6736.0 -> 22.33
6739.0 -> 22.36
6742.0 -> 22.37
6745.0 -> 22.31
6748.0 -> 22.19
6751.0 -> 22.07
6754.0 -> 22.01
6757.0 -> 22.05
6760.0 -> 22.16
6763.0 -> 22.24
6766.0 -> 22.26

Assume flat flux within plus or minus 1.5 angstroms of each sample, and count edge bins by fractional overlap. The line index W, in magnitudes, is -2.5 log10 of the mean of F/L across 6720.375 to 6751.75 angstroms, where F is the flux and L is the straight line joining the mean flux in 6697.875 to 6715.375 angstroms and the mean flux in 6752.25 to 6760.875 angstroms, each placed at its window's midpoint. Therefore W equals -0.01 mag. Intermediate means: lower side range 22.7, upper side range 22.1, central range 22.4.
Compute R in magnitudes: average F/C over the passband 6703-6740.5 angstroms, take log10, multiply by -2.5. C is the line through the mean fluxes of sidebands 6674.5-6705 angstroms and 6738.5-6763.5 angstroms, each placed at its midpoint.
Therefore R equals -0.01 mag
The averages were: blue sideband 22.7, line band 22.6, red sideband 22.2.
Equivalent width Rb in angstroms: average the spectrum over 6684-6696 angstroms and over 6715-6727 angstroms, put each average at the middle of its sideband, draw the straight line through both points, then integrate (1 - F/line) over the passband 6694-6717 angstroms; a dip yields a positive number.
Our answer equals 0.1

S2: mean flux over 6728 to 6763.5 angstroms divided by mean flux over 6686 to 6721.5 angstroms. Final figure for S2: 1.0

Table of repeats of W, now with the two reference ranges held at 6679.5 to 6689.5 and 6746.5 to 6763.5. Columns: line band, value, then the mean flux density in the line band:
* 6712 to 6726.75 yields -0.02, 22.7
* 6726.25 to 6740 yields -0.01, 22.5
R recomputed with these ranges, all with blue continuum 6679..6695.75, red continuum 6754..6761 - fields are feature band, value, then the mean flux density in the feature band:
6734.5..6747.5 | 0.00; 22.3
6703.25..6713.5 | -0.01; 22.7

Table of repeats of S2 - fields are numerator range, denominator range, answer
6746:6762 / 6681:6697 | 0.97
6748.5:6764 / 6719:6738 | 0.98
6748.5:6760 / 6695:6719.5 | 0.97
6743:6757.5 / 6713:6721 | 0.98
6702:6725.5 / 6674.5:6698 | 1.00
